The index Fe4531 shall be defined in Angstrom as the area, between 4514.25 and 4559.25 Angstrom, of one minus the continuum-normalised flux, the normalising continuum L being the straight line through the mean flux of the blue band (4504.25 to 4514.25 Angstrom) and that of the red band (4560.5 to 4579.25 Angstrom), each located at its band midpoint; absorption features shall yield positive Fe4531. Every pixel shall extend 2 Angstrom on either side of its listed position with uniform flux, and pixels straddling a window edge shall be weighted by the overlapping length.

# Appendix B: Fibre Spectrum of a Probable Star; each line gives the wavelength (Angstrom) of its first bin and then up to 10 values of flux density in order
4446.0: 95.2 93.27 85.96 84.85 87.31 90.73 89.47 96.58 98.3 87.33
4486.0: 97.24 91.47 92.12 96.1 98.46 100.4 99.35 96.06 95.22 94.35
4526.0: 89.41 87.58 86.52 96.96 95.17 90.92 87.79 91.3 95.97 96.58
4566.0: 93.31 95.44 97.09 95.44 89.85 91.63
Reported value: 2.5 Angstrom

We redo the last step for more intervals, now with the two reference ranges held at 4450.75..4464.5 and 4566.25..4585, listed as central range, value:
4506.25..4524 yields -1.2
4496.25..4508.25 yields -1.2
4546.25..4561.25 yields 0.1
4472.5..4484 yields -0.8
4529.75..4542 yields 0.0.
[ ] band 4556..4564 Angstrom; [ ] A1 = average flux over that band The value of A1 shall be 96.3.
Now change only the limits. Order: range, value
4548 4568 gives 93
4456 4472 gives 88.1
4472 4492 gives 94.2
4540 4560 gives 92.2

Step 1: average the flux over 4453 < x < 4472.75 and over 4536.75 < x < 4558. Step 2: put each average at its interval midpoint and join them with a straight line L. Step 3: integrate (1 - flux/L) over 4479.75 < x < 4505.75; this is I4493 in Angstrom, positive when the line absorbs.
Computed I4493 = -1.3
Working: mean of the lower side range 88.1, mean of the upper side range 92.6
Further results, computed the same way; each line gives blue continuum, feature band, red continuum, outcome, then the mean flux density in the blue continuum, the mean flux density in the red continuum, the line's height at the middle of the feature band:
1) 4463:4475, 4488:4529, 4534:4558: -1.4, 91.5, 92.2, 91.9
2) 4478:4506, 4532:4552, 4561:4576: 0.8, 94.6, 95.5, 95.2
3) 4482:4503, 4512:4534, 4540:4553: 0.1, 94.2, 91.3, 92.5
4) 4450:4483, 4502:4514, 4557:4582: -0.9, 90.3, 95.2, 92.3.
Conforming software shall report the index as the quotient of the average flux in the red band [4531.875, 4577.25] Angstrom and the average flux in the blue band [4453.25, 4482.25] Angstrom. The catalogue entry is 1.03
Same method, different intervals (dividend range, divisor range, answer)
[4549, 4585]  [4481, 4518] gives 0.98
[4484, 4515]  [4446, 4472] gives 1.08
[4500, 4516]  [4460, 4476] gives 1.08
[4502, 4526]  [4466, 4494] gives 1.04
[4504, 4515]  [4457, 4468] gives 1.12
